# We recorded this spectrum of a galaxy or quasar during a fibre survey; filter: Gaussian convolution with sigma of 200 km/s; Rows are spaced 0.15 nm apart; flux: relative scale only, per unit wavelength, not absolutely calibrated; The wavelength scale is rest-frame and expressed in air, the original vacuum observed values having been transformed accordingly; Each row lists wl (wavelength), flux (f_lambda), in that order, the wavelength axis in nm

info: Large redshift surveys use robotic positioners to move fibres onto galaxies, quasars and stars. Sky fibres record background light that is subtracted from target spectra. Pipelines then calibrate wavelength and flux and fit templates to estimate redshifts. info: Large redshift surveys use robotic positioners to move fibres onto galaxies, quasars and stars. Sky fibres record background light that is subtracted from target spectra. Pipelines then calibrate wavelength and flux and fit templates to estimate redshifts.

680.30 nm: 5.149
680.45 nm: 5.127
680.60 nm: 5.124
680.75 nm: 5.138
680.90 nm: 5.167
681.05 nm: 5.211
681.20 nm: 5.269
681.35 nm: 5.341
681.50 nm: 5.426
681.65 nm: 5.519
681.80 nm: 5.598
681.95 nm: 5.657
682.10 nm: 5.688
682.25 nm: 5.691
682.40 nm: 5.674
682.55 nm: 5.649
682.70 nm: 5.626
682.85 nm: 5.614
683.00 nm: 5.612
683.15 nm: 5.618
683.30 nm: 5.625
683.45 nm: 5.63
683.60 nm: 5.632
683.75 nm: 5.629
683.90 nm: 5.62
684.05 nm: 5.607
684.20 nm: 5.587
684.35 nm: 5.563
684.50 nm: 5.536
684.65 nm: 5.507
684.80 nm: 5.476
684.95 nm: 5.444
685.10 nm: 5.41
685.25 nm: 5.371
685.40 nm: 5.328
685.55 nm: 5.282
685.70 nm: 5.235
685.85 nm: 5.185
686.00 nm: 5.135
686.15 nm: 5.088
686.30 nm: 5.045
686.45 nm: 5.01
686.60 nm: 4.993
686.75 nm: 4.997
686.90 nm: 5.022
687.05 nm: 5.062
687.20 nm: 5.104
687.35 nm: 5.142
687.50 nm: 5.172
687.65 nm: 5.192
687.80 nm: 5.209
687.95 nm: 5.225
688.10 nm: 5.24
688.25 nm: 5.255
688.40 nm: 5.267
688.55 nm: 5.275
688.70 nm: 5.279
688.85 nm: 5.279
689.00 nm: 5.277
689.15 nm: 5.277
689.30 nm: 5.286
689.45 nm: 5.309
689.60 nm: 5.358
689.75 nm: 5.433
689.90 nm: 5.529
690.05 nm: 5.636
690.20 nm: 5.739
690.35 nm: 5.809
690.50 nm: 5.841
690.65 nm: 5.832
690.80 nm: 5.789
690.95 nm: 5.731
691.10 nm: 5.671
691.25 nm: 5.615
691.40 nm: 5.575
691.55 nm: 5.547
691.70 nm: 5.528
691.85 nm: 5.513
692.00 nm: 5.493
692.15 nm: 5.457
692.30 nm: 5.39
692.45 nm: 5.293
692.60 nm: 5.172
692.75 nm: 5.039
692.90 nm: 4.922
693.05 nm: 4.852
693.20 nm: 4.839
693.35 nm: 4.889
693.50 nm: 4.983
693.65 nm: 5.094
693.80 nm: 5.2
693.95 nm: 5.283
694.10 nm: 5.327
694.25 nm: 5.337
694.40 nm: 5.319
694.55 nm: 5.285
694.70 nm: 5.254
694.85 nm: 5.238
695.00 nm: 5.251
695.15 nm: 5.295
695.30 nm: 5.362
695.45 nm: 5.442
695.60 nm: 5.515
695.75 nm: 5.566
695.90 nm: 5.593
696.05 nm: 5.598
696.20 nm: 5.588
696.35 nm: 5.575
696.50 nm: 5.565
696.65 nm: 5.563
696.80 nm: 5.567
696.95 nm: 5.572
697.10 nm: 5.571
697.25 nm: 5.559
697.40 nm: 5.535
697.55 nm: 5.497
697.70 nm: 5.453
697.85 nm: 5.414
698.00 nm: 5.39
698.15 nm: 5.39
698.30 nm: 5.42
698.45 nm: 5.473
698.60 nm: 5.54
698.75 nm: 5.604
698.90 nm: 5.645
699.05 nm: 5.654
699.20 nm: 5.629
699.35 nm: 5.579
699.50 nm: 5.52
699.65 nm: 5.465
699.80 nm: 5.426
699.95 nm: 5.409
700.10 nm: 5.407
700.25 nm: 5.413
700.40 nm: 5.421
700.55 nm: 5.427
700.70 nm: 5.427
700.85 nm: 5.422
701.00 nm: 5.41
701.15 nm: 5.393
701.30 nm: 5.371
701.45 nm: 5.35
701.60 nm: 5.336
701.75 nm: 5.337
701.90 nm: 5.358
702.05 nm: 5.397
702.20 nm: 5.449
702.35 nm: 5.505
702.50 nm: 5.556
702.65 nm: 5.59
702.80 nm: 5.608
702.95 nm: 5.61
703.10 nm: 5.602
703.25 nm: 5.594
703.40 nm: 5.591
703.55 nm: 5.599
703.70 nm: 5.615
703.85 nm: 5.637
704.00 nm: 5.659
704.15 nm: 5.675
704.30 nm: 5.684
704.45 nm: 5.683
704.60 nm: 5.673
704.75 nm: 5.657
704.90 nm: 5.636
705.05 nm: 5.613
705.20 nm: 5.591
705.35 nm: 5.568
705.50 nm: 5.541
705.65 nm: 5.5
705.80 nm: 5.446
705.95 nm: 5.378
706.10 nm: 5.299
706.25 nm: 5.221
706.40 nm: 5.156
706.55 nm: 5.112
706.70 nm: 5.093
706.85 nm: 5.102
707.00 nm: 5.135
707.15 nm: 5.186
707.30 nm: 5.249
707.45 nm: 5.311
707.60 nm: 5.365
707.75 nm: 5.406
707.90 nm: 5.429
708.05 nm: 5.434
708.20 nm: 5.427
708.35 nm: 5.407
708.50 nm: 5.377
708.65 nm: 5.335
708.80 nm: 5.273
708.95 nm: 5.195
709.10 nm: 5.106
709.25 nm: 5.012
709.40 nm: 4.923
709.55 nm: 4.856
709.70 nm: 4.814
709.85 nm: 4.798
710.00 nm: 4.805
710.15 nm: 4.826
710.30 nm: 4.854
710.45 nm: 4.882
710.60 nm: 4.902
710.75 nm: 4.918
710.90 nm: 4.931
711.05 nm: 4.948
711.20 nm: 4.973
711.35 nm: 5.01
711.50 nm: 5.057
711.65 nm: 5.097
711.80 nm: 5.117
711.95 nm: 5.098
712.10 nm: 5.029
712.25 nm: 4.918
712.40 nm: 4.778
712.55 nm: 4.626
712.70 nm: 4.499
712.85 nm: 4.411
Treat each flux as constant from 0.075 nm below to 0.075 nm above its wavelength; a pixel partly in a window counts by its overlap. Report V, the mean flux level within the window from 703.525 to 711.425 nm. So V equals 5.27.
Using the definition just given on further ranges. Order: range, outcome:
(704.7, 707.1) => 5.37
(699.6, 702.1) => 5.4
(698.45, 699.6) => 5.59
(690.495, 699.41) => 5.43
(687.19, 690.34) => 5.32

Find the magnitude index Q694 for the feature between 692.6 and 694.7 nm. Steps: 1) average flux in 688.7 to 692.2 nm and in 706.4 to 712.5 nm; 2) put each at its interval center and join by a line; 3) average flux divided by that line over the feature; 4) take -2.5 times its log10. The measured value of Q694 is 0.07 mag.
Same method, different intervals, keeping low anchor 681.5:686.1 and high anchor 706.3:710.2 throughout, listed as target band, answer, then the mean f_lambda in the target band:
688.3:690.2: 0.02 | 5.36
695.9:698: -0.04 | 5.54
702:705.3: -0.07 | 5.6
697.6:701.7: -0.03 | 5.46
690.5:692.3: -0.04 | 5.61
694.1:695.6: 0.01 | 5.32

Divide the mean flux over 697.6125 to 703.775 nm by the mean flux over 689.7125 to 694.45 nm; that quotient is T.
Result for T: 1.02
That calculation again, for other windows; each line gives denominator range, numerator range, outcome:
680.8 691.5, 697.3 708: 1.01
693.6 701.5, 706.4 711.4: 0.94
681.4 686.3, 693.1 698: 0.98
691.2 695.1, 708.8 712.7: 0.94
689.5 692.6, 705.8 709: 0.95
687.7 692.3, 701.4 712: 0.97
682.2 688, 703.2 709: 1.01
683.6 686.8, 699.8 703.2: 1.02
